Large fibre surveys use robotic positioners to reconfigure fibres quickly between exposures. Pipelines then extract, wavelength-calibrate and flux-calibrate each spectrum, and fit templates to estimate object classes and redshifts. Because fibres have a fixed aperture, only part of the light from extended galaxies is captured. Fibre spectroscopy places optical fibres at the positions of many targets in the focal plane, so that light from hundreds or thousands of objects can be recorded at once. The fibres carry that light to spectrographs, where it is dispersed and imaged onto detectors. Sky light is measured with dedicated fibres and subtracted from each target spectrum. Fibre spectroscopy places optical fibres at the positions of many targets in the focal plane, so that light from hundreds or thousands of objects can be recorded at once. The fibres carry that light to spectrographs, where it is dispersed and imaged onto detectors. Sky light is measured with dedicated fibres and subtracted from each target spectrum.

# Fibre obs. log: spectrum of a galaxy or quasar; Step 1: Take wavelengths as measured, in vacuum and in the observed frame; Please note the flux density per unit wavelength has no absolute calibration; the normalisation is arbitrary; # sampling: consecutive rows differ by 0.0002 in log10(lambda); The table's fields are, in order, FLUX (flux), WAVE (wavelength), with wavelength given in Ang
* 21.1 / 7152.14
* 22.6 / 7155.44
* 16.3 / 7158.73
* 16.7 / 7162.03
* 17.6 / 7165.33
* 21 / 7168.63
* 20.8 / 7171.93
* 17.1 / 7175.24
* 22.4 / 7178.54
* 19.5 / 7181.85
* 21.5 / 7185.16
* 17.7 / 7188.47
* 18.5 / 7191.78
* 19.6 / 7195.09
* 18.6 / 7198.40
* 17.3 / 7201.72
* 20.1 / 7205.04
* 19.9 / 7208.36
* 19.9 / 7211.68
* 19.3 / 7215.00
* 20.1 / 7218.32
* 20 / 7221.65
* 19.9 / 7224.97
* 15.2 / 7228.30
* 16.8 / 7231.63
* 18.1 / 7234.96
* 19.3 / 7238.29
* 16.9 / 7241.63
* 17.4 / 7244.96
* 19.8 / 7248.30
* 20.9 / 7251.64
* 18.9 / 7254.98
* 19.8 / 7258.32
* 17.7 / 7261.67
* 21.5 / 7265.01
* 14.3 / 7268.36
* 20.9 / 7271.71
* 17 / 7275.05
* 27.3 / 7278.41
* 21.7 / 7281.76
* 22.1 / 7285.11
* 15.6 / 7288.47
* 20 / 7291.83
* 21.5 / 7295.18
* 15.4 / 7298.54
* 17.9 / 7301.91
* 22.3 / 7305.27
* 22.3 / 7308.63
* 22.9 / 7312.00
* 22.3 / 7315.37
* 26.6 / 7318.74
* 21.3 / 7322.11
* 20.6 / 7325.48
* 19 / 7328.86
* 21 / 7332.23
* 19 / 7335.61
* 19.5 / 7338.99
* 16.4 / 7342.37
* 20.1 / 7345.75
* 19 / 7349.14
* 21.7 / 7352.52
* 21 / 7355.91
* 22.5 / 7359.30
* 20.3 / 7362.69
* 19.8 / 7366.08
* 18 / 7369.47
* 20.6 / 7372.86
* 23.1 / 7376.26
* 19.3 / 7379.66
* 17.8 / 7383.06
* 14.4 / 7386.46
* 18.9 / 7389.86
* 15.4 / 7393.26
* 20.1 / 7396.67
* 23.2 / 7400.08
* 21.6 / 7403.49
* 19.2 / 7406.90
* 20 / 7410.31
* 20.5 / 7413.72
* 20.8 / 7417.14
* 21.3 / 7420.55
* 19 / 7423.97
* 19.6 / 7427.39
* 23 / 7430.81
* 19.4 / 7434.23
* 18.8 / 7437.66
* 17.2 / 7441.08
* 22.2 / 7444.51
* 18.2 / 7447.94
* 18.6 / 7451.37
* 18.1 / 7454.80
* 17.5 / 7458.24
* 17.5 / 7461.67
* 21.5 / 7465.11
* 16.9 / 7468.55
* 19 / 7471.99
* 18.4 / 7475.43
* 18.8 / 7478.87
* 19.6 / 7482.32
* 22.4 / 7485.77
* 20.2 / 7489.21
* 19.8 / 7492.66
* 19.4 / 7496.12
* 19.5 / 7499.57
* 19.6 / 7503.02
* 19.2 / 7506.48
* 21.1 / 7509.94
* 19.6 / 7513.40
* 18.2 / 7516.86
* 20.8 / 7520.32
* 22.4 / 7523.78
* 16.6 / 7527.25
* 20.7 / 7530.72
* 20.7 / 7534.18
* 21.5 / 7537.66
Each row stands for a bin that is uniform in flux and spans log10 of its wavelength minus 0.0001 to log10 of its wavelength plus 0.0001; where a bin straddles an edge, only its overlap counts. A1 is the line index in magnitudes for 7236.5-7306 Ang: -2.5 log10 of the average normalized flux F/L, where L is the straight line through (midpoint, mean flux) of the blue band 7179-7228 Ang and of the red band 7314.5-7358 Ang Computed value 0.03 mag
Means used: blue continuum 19.4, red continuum 20.6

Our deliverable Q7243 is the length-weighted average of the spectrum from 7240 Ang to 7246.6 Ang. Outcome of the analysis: 17.2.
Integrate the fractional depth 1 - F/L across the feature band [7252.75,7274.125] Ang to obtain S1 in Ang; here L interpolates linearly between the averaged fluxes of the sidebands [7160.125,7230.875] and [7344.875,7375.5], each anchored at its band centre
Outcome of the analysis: 0.9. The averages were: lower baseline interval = 19.1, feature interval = 18.8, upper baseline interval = 20.4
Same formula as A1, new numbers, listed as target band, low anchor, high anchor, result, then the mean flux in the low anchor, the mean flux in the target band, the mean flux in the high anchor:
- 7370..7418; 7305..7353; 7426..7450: 0.03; 20.9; 19.6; 19.8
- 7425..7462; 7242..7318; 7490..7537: 0.04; 20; 19.2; 19.9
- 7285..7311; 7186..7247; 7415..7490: -0.04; 18.6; 19.6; 19.5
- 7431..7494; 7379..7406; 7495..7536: 0.01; 18.8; 19.2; 19.8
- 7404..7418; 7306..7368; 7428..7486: -0.02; 20.9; 20.2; 19.2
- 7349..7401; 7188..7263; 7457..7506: -0.03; 18.8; 19.7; 19.3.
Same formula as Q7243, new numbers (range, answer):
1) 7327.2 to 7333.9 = 20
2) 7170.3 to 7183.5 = 19.9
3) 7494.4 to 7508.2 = 19.4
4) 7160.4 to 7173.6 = 19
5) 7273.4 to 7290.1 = 20.8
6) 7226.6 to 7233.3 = 16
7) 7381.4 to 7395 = 16.6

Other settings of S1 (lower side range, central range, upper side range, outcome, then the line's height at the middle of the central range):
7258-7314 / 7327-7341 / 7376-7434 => 0.25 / 19.9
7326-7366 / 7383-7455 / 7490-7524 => 1.55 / 19.9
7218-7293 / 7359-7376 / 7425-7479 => -1.07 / 19.1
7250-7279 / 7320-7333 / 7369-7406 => -0.80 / 19.4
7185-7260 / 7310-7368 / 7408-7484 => -4.95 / 19.1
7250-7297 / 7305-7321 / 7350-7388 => -2.73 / 19.9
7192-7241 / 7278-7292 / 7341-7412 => -1.30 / 19.2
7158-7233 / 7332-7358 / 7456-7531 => -0.62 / 19.2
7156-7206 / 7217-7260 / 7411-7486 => 0.98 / 19.1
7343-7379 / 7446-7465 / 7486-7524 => 1.71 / 20.1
